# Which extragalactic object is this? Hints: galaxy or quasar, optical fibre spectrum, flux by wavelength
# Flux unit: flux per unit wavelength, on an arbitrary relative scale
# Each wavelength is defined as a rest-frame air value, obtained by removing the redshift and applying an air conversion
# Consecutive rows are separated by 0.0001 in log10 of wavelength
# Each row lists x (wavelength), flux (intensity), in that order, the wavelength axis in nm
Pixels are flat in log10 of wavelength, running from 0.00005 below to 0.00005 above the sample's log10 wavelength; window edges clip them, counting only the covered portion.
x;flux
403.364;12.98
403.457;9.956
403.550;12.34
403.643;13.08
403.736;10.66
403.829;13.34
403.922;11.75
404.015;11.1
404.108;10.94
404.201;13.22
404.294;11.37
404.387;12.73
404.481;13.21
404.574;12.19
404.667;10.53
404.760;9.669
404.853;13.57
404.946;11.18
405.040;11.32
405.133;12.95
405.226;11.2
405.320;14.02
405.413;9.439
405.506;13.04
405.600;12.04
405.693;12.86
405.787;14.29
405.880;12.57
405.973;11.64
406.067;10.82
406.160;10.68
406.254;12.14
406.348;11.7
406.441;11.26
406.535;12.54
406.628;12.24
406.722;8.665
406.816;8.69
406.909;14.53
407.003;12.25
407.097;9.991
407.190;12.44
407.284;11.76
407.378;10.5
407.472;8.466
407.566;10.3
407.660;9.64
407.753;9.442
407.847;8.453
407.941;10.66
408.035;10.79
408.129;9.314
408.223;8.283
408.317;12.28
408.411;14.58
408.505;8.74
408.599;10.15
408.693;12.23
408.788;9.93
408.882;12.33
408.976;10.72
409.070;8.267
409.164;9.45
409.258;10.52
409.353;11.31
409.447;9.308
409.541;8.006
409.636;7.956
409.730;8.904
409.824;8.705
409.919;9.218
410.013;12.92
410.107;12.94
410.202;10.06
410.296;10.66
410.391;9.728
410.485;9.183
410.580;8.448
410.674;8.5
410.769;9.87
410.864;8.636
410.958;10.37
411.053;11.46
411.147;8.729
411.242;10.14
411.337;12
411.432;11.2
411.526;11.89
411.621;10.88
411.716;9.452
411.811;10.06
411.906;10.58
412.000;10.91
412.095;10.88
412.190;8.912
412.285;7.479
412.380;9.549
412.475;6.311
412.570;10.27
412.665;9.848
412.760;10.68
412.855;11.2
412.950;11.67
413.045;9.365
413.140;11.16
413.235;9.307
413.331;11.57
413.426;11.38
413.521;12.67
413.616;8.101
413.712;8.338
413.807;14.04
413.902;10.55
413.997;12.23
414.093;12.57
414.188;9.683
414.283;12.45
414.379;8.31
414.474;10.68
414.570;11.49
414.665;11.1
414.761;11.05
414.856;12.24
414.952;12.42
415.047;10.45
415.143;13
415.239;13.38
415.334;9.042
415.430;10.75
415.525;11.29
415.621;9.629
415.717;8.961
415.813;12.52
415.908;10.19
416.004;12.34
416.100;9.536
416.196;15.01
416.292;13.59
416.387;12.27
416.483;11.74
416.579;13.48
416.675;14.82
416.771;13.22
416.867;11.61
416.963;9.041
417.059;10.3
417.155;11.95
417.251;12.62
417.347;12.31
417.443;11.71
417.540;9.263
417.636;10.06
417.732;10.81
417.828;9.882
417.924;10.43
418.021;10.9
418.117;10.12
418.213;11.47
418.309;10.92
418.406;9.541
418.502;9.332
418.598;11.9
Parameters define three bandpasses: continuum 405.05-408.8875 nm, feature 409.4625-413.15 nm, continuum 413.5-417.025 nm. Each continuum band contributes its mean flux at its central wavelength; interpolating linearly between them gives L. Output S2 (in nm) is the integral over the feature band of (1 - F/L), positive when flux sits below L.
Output 0.45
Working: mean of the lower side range 11.2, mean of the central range 9.95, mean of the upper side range 11.4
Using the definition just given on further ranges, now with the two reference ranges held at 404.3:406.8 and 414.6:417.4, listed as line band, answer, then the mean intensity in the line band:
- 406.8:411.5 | 0.60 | 10.3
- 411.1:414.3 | 0.35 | 10.5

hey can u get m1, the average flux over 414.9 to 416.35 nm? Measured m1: 11.5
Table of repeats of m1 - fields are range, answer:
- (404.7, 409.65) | 11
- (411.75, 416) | 10.7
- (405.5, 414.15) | 10.5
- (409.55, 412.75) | 9.88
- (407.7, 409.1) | 10.4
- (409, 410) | 9.33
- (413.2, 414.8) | 10.9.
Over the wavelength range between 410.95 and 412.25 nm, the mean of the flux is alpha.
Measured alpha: 10.5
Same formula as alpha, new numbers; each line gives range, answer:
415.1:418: 11.5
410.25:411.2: 9.56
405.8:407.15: 11.5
